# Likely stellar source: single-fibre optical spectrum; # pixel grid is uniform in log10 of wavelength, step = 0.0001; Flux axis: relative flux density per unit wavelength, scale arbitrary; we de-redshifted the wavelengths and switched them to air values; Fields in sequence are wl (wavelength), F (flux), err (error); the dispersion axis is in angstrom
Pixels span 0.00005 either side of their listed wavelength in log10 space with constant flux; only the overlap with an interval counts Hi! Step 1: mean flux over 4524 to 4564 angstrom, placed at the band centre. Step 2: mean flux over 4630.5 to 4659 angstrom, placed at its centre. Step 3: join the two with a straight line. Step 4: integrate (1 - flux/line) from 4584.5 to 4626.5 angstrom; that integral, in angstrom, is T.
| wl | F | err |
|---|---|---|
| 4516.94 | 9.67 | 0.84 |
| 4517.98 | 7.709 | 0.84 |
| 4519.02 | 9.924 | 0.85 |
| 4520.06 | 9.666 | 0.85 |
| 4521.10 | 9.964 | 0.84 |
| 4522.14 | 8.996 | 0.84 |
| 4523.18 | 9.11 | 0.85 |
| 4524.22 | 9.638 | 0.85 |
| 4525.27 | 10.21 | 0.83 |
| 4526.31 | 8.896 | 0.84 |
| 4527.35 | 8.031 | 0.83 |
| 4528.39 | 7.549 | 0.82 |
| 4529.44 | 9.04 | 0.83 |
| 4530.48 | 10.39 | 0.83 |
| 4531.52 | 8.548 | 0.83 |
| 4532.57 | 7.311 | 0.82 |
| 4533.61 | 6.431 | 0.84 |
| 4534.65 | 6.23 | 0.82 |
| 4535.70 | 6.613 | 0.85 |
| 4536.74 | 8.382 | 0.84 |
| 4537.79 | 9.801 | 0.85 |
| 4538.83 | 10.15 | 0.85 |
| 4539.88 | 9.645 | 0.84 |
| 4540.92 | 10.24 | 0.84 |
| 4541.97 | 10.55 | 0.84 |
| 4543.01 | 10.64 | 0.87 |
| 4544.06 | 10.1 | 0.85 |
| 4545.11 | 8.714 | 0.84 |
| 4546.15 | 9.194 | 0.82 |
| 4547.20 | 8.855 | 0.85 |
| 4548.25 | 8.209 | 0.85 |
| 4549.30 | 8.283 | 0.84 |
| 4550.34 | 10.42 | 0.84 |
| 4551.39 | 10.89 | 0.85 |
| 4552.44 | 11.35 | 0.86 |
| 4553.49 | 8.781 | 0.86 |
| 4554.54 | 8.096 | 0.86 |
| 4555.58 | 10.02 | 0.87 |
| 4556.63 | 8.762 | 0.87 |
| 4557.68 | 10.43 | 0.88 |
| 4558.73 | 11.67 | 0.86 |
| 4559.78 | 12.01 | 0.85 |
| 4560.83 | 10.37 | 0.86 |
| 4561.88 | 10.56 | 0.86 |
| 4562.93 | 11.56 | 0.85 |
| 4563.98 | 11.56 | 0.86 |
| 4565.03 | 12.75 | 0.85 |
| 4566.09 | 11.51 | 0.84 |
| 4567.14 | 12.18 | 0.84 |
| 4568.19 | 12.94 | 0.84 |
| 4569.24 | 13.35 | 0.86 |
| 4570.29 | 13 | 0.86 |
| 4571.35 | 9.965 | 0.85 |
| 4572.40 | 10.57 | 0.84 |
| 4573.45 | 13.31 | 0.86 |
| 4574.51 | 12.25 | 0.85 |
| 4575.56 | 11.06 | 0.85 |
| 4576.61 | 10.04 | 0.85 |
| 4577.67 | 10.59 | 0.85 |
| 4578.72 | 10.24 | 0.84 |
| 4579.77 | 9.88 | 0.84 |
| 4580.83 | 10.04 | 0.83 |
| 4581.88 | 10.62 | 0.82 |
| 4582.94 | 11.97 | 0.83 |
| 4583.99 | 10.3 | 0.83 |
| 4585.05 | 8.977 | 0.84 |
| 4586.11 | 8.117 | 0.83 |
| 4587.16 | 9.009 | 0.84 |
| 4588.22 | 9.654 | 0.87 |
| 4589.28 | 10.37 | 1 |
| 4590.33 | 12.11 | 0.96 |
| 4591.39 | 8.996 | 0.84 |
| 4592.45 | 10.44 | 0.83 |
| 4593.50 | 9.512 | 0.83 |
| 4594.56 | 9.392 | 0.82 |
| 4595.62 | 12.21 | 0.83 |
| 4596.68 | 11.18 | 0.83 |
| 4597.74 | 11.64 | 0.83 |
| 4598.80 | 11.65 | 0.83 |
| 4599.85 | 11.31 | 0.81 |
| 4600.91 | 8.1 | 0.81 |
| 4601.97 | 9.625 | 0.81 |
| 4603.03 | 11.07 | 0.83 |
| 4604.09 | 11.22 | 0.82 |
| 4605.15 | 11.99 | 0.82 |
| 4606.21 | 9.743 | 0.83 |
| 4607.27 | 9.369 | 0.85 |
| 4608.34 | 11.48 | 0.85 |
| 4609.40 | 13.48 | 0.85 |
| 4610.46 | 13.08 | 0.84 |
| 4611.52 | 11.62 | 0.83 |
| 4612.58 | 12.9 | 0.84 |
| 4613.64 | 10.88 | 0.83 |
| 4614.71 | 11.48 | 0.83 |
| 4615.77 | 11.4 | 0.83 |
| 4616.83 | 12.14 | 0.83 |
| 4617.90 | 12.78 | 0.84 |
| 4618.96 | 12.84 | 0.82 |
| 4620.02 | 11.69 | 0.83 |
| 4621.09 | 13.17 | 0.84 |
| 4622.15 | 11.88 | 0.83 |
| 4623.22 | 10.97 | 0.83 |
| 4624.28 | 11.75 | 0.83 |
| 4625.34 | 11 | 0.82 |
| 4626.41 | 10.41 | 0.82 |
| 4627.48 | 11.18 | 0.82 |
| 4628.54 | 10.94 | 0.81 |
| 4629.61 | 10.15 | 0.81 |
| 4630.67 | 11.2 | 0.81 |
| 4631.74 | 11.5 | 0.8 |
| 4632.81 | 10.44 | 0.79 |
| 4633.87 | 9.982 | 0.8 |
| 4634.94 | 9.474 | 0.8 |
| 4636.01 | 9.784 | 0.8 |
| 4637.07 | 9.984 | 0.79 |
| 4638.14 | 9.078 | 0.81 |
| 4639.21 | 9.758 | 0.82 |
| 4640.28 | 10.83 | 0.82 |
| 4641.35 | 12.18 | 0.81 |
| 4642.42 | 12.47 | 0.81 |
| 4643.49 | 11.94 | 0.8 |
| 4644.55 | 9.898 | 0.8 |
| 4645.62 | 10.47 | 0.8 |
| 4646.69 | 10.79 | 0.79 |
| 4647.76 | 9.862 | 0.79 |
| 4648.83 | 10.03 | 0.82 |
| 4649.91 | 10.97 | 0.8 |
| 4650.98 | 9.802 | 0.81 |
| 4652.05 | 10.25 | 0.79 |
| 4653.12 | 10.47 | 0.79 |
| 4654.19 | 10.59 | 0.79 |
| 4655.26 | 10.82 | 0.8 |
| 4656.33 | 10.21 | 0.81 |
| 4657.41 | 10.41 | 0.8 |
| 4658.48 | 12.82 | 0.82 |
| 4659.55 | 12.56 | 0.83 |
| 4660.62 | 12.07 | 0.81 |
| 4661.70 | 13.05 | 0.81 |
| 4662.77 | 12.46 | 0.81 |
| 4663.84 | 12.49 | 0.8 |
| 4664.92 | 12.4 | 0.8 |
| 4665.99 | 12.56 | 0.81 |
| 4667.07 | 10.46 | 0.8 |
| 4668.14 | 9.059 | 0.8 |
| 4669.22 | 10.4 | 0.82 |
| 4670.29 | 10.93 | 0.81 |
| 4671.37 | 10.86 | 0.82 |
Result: -3.7 angstrom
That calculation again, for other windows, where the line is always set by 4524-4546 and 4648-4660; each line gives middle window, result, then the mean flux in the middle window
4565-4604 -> -4.51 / 10.8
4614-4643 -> -2.13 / 11.1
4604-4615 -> -1.64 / 11.6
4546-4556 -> -0.28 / 9.41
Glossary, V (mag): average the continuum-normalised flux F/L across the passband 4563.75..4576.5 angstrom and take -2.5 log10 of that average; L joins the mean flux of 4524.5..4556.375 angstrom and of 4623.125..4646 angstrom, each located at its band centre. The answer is -0.24 mag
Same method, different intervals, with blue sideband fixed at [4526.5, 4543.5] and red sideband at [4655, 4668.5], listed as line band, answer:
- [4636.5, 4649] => 0.06 mag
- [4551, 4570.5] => -0.19 mag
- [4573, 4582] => -0.12 mag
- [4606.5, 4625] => -0.12 mag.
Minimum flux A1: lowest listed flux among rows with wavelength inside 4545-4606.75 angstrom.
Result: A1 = 8.096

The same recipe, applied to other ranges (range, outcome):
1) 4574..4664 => 8.1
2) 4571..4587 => 8.117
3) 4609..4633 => 10.15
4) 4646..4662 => 9.802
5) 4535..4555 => 6.613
